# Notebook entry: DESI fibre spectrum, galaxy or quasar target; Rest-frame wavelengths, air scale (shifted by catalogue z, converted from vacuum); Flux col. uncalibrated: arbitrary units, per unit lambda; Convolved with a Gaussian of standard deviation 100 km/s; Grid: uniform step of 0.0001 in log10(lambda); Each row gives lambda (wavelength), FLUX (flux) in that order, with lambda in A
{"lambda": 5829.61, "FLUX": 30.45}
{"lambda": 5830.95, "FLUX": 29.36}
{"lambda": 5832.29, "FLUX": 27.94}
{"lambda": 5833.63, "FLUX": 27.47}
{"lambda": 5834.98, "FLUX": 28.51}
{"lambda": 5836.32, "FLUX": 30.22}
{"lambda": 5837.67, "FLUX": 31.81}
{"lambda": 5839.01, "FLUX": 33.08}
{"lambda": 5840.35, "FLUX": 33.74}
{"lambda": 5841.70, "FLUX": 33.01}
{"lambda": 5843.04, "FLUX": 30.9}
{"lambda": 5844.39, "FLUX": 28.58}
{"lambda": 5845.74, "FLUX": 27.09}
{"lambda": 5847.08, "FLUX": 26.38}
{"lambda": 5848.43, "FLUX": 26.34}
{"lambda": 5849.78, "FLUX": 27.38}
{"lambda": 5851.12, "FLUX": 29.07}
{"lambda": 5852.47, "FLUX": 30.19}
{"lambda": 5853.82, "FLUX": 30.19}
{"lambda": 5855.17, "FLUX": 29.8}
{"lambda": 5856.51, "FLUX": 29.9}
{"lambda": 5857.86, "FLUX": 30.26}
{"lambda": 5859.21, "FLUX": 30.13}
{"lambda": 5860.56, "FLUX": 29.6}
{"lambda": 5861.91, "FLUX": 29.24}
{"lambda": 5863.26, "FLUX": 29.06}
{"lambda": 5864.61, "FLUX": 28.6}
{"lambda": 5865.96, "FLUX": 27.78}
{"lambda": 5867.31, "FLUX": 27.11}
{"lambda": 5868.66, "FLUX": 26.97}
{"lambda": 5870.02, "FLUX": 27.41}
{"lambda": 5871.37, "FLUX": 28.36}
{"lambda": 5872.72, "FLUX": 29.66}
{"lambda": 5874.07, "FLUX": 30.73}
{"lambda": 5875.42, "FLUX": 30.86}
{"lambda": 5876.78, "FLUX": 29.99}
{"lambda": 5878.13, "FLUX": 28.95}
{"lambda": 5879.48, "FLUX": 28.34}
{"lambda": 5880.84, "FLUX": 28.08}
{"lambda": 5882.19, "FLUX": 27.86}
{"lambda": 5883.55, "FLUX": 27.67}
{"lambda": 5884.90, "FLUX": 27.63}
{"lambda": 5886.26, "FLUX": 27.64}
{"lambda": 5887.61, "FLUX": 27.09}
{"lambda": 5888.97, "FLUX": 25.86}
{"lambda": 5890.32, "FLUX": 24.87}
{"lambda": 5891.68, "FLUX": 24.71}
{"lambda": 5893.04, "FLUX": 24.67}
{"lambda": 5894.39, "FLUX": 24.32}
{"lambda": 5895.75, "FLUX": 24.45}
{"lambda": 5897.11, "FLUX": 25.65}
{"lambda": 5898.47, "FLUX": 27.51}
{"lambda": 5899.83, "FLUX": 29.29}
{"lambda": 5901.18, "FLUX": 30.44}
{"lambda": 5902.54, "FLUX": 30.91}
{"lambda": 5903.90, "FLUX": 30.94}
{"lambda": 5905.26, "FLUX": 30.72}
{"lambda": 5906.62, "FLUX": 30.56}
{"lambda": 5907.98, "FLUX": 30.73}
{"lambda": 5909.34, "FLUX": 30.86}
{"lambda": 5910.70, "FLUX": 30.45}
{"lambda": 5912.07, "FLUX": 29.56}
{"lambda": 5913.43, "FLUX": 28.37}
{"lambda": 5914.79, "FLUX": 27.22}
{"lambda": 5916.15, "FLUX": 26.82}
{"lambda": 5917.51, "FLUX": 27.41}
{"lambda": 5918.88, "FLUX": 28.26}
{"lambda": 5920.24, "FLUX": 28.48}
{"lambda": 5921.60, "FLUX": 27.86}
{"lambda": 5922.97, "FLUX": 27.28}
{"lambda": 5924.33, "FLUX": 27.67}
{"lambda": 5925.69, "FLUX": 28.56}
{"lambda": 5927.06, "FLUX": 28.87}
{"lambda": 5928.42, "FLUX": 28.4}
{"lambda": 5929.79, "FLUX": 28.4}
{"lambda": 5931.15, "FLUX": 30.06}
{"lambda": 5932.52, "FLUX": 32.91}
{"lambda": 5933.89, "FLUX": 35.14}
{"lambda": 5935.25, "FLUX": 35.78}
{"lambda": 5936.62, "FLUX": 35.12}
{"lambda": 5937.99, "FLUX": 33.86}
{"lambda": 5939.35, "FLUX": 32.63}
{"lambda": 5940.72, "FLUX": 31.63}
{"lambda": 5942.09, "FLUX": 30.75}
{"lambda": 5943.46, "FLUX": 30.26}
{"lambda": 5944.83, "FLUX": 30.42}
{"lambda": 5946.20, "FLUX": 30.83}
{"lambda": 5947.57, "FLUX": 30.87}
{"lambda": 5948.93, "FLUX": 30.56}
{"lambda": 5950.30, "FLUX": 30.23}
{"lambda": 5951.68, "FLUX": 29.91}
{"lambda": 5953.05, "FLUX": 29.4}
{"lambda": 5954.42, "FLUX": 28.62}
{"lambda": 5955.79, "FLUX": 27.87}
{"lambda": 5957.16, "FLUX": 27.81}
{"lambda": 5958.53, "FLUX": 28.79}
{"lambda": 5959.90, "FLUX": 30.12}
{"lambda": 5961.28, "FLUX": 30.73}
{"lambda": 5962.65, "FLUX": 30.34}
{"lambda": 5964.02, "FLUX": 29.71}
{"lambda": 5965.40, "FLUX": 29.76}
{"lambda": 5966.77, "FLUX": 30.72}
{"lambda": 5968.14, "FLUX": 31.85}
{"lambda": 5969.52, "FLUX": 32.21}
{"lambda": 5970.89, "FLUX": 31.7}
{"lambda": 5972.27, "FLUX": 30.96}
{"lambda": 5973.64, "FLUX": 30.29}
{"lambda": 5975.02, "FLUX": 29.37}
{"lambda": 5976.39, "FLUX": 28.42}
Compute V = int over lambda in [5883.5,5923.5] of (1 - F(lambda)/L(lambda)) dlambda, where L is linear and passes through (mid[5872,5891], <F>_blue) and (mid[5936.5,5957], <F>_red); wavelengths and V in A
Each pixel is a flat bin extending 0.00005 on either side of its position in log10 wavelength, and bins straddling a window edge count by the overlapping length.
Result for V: 1.5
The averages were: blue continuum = 28.2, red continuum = 30.7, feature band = 27.9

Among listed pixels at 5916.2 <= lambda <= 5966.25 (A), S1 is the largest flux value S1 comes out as 35.78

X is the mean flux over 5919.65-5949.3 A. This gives 30.8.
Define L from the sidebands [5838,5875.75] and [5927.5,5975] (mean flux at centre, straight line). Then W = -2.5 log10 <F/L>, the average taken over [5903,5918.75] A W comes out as 0.03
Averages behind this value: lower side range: 29.4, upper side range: 30.8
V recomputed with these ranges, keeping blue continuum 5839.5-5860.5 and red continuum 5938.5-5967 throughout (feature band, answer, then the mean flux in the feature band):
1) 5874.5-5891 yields 1.0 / 27.9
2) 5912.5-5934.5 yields 0.8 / 28.8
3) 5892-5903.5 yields 1.0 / 27.2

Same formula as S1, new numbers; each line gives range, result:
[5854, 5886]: 30.86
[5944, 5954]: 30.87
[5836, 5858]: 33.74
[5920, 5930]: 28.87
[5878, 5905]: 30.94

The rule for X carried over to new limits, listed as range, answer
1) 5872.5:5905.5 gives 27.9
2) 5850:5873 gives 29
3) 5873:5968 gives 29.3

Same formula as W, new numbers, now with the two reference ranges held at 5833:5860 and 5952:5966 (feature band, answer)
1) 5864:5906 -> 0.063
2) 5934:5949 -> -0.101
